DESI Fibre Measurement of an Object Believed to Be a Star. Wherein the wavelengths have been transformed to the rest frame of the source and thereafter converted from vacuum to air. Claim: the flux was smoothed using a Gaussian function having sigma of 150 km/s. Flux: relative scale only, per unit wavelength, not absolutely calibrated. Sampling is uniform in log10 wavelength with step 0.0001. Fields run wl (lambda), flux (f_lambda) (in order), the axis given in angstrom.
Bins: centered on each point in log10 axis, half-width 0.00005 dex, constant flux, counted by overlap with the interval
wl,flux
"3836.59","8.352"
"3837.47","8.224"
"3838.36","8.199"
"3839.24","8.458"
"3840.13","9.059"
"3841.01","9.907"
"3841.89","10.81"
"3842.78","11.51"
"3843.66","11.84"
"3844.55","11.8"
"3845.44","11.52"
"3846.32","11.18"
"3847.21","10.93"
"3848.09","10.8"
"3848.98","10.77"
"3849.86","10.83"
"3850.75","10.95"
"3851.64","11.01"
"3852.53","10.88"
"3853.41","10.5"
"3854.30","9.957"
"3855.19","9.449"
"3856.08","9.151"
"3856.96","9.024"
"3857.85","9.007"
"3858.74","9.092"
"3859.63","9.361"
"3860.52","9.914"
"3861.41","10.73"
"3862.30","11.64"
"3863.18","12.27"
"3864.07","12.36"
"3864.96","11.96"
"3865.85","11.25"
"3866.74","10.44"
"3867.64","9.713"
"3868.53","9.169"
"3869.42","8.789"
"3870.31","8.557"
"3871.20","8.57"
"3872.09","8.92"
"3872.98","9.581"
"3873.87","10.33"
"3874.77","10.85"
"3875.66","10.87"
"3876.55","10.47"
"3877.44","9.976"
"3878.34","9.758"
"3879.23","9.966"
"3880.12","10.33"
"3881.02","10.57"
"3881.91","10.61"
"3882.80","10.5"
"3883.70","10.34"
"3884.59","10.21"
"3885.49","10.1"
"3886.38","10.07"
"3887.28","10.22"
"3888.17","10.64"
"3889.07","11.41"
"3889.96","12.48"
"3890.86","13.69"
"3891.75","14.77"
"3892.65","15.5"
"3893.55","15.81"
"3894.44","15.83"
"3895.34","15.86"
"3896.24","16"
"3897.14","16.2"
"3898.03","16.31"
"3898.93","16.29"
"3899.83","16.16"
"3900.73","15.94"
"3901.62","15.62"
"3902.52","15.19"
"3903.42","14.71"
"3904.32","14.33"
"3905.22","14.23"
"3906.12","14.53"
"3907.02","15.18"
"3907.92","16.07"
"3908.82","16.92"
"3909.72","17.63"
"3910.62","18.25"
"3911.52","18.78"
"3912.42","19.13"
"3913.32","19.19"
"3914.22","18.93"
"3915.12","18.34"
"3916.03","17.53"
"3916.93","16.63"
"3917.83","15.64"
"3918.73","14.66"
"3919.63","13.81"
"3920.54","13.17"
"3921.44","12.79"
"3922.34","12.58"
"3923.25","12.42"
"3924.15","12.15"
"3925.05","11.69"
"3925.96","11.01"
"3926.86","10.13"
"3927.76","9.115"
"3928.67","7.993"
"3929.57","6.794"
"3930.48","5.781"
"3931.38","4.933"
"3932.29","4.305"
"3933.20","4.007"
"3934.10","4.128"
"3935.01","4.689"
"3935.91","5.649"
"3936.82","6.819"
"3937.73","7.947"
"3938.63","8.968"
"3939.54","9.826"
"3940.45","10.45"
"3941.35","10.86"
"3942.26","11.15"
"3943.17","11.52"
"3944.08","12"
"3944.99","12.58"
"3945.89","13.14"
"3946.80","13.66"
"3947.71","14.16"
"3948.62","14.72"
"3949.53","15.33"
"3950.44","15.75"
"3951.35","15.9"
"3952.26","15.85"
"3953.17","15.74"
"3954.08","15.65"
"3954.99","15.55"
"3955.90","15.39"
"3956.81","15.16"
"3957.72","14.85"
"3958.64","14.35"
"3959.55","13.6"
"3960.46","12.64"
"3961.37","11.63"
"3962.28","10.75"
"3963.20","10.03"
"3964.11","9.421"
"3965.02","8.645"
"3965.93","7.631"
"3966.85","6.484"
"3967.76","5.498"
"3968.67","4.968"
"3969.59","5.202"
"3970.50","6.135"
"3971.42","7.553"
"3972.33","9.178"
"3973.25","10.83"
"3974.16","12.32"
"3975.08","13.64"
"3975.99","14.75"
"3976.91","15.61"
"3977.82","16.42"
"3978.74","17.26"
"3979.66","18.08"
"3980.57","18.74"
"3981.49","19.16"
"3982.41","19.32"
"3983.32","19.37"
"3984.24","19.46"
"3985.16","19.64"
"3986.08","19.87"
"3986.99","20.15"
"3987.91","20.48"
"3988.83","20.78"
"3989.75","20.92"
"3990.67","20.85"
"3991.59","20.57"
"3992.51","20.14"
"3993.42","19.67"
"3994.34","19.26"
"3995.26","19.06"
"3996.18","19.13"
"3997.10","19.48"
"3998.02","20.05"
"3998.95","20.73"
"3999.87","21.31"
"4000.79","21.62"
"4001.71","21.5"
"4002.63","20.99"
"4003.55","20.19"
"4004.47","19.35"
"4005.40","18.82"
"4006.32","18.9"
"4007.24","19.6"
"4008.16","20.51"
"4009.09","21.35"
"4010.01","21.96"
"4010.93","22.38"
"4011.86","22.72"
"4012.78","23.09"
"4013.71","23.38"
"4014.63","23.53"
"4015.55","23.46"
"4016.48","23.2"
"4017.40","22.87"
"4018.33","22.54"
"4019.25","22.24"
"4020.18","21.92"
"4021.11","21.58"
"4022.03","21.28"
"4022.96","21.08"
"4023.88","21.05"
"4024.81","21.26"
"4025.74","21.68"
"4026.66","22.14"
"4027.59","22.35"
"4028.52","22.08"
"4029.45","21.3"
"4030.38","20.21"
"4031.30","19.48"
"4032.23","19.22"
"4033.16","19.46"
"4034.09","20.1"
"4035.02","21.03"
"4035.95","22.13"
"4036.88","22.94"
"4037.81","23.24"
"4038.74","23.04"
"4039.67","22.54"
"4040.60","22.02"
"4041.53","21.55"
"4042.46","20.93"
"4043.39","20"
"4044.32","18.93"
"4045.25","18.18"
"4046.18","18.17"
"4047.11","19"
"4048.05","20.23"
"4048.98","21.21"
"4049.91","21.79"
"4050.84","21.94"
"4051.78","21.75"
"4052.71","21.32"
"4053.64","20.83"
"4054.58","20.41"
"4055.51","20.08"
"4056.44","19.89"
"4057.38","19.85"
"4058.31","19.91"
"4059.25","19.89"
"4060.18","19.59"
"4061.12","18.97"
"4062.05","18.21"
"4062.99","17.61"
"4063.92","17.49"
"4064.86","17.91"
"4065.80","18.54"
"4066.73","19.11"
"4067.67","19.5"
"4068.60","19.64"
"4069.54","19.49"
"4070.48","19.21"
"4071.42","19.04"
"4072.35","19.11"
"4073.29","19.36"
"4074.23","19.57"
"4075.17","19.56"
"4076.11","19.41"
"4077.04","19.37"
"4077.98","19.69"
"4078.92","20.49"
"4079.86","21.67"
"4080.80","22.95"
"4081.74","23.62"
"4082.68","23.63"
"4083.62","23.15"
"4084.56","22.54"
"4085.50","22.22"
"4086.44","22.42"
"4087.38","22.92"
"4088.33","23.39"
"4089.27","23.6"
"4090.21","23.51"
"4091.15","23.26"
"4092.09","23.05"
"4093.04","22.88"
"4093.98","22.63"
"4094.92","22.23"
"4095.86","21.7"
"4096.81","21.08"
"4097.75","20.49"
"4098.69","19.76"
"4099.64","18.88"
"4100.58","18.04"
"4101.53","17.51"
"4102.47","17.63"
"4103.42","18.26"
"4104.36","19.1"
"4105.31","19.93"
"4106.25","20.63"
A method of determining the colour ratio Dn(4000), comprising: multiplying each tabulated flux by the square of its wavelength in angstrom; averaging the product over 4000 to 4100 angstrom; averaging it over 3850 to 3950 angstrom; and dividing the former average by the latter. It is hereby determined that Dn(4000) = 1.90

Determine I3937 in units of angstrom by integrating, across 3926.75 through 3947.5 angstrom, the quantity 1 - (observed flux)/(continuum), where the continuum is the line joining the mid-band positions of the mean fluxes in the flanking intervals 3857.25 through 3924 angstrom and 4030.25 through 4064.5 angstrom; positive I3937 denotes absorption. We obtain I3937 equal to 9.1 angstrom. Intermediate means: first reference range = 13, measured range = 8.58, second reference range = 20.3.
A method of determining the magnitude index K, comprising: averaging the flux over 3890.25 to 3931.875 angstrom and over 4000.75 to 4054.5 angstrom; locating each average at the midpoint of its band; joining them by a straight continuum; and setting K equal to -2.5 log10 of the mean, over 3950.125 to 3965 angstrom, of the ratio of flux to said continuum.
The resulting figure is 0.239 mag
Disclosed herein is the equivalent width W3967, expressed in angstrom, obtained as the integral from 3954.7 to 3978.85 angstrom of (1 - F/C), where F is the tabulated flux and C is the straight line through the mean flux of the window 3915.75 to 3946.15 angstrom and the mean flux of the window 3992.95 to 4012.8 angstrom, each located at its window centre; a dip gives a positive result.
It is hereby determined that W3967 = 6.3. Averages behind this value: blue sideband 10.1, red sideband 20.5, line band 11.2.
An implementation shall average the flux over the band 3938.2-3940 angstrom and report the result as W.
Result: 9.37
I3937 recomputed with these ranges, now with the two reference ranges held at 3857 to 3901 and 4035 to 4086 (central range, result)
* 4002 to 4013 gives -1.8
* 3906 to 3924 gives -3.7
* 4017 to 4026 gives -1.6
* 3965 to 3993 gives 2.8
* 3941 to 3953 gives 1.0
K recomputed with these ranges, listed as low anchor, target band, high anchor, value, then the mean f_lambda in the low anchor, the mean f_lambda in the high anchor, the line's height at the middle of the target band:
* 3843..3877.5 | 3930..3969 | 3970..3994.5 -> 0.38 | 10.4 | 17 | 15.2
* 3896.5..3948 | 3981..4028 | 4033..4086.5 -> -0.21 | 12.7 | 20.4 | 17.3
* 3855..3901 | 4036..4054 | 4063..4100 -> -0.10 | 11.5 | 20.9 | 19.2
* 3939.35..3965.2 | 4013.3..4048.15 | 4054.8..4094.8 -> -0.19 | 13.2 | 20.7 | 18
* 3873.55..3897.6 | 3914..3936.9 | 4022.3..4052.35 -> 0.32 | 12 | 21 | 14.4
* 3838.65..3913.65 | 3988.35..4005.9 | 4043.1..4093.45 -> -0.16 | 12.1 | 20.5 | 17.4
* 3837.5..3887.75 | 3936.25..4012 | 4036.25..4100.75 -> 0.05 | 10.3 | 20.7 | 15.9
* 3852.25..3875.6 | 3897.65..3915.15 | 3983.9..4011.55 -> -0.23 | 10.1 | 20.3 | 13.3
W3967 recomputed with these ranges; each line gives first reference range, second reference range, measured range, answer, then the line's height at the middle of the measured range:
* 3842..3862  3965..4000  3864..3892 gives 2.6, 11.6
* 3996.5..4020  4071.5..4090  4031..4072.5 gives 2.6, 21.5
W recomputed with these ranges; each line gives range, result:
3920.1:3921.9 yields 13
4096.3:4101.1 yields 19.6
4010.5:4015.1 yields 23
